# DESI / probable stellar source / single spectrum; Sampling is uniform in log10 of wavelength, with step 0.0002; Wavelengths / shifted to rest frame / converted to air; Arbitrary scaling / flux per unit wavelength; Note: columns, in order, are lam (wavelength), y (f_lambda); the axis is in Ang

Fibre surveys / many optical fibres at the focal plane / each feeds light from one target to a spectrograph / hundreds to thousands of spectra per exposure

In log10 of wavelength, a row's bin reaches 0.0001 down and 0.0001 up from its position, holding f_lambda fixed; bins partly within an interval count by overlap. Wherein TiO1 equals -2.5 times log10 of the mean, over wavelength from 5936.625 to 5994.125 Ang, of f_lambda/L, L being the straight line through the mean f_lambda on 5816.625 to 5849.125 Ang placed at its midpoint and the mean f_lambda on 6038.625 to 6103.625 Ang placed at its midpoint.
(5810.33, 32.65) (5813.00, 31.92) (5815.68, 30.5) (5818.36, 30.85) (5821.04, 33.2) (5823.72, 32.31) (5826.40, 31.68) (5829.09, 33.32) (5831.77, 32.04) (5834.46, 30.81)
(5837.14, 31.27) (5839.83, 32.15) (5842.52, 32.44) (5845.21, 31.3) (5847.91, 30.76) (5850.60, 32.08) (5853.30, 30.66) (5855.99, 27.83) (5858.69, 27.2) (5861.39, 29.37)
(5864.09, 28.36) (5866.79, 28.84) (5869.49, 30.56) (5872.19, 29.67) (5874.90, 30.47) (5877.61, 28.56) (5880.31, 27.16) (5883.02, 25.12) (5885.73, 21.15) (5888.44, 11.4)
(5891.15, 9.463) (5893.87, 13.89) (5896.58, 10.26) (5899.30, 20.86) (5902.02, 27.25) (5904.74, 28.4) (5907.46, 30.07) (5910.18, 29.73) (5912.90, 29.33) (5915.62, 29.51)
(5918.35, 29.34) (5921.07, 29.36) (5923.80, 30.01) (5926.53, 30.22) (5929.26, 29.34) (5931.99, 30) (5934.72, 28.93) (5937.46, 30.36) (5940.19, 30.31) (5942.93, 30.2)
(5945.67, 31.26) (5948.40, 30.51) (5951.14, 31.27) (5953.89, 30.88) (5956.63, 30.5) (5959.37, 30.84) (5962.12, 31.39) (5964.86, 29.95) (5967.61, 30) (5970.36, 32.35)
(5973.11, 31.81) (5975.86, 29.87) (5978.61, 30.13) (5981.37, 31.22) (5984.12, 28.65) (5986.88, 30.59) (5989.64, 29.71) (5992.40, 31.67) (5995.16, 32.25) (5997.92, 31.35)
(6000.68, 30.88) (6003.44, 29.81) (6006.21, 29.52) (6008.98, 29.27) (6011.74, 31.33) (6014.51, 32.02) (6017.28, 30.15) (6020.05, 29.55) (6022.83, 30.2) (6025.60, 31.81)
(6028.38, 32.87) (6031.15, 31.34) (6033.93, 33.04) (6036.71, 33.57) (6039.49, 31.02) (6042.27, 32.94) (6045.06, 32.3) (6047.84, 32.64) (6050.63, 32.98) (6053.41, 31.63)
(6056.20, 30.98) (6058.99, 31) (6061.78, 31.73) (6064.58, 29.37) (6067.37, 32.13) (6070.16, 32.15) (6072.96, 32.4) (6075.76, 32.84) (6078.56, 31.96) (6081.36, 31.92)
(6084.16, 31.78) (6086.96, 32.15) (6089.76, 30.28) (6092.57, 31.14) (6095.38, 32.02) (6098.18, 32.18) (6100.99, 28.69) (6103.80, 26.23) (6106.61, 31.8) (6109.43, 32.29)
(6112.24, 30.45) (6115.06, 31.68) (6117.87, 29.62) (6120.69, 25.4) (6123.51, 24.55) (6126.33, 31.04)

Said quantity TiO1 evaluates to 0.04 mag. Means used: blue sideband 31.8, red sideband 31.6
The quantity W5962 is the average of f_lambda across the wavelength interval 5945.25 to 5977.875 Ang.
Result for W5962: 30.9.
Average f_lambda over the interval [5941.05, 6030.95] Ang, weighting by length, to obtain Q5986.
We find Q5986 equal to 30.8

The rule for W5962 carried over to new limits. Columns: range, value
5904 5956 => 30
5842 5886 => 29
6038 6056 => 32.2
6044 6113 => 31.4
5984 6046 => 31.2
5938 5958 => 30.7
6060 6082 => 31.8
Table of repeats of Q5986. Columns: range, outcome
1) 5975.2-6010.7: 30.4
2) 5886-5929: 24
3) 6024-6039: 32.4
